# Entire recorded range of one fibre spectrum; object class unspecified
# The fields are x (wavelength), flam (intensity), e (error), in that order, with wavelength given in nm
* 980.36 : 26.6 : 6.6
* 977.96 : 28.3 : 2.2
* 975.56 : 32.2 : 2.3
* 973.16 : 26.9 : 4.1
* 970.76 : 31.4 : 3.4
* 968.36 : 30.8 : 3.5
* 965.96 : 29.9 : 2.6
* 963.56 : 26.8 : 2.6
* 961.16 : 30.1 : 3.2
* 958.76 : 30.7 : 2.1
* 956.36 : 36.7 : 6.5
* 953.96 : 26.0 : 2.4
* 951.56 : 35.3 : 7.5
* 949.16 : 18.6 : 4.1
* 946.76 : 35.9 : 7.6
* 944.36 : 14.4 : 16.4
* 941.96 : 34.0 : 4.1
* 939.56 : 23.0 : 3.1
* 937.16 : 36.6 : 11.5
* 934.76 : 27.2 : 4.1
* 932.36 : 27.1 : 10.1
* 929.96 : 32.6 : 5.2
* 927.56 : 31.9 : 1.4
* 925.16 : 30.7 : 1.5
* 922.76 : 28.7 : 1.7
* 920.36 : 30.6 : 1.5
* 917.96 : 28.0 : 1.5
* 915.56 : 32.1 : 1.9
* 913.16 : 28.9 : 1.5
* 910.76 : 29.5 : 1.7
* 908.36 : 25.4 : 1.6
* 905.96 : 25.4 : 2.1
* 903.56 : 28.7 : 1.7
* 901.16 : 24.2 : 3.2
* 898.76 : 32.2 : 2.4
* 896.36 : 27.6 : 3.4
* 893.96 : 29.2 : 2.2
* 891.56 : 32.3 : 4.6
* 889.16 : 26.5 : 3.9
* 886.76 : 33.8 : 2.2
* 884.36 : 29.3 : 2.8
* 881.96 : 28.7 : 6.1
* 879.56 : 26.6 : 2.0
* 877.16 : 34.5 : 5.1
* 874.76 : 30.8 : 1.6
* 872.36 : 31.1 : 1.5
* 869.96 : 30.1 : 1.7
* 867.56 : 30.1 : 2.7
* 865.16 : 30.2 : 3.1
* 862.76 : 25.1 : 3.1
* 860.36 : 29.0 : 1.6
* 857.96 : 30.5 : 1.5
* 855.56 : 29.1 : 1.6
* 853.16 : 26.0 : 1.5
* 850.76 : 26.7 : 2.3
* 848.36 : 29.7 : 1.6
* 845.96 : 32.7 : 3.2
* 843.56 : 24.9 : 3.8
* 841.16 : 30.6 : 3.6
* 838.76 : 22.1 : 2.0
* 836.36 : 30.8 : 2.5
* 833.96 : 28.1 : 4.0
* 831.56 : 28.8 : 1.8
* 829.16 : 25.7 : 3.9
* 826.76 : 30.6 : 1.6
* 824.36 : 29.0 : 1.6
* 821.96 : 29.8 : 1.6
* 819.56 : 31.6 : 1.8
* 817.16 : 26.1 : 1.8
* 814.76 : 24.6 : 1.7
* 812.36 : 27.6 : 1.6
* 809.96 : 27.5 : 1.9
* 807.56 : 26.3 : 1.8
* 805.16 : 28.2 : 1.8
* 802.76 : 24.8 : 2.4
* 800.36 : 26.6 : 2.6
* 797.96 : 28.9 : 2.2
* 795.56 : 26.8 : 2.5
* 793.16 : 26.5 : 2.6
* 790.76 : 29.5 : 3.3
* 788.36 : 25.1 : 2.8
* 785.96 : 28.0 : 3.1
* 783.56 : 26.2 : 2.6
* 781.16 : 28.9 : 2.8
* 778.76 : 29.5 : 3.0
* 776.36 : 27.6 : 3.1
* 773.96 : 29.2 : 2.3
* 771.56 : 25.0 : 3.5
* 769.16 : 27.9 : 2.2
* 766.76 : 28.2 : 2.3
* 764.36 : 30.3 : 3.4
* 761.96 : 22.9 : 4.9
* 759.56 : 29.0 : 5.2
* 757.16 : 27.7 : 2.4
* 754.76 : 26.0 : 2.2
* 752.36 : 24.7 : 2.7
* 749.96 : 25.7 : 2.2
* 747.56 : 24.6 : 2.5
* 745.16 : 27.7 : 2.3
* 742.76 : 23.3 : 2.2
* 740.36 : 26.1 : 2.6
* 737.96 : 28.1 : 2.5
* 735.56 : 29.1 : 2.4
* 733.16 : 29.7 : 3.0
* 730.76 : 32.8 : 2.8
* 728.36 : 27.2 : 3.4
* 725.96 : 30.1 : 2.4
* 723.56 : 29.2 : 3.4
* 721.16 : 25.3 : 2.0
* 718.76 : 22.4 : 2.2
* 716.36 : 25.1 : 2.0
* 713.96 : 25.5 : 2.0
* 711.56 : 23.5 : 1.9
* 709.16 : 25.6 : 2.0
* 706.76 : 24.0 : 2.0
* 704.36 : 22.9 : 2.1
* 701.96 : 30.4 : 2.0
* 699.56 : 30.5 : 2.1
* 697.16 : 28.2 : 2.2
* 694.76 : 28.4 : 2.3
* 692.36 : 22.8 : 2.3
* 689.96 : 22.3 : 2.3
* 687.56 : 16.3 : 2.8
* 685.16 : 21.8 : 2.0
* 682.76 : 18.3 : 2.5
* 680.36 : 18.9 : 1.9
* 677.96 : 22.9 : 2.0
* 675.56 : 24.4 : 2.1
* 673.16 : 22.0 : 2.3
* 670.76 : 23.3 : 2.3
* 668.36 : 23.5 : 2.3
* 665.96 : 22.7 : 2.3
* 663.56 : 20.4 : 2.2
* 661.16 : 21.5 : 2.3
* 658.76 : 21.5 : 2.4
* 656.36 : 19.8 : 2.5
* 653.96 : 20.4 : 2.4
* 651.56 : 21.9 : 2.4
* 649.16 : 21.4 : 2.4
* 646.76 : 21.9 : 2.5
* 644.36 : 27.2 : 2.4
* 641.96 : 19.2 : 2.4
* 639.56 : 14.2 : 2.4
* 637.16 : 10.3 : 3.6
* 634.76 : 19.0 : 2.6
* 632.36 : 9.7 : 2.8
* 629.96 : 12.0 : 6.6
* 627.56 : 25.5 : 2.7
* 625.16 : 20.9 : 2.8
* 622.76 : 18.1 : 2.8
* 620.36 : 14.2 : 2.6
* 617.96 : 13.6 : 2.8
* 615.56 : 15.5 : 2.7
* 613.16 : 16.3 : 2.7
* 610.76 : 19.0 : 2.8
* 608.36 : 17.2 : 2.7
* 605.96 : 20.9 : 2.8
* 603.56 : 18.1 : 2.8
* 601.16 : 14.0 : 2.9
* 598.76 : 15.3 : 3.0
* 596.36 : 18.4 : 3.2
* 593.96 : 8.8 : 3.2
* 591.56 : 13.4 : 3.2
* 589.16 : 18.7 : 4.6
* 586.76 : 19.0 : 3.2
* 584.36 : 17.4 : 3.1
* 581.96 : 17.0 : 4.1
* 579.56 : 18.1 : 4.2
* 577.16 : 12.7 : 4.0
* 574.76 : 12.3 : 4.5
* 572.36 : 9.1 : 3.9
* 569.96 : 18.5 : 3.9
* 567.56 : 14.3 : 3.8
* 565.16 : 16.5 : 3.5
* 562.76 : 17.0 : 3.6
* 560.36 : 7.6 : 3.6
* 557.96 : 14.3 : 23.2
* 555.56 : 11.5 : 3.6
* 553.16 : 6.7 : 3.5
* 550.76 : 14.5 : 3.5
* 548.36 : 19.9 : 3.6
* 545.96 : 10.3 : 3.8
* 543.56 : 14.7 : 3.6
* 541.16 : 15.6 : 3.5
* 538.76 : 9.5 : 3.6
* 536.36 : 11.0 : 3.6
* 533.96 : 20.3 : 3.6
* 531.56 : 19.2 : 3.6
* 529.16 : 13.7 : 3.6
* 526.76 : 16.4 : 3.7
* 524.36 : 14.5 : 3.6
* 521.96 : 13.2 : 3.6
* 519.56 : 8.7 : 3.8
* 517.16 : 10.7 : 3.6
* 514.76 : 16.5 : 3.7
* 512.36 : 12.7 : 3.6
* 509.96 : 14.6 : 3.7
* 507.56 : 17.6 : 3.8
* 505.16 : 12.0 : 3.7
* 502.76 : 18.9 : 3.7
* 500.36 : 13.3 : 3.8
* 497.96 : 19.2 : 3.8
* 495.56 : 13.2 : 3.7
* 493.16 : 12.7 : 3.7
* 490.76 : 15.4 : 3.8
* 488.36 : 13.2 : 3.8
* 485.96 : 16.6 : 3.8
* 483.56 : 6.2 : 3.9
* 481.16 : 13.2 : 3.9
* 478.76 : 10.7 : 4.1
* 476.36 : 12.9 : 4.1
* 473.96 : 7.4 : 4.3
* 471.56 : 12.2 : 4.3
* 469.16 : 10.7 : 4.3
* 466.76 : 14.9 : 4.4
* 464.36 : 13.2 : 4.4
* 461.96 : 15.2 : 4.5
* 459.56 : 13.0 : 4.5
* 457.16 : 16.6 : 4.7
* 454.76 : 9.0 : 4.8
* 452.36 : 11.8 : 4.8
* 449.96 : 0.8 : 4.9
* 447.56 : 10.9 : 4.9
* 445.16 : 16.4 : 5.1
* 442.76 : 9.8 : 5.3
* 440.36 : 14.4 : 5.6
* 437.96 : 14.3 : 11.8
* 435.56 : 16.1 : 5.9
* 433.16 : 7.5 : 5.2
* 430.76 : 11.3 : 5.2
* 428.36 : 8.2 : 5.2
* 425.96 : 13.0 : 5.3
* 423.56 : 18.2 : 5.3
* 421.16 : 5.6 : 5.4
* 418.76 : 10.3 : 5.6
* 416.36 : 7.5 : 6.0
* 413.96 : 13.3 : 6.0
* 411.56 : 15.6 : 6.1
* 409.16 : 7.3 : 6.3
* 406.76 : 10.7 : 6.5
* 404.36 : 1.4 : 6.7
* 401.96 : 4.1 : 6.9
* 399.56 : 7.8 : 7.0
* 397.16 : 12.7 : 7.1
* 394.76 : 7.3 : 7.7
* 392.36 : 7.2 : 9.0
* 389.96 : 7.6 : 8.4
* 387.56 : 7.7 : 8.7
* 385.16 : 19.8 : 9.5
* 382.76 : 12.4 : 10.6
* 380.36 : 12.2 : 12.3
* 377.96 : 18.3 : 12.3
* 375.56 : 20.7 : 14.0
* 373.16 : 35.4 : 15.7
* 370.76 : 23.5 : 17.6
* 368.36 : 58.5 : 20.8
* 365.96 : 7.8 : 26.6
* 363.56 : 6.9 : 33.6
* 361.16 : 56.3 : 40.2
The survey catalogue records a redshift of 0.730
